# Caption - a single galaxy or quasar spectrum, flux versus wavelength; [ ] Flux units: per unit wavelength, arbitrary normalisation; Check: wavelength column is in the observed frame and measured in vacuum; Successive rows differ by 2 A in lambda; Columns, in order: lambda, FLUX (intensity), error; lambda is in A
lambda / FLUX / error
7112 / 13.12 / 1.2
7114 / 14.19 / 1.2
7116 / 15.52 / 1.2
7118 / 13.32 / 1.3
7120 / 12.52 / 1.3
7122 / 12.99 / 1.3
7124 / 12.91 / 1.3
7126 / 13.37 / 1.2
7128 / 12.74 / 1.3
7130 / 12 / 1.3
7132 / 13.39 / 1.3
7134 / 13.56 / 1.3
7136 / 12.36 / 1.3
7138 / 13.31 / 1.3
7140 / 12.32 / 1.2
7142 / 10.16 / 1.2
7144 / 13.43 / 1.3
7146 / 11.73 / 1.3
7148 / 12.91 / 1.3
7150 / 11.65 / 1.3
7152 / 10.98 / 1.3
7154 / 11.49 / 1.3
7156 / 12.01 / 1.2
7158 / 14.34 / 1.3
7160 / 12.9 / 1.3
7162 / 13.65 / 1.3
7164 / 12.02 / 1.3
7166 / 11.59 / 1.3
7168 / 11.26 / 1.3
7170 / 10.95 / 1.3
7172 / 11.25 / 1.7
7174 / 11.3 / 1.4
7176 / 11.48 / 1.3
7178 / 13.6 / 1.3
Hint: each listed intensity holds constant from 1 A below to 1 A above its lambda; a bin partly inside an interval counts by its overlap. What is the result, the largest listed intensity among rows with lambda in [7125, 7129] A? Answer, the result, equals 13.37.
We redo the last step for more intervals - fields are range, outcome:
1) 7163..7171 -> 12.02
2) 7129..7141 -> 13.56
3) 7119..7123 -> 12.99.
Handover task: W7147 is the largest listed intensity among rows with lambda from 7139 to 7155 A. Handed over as 13.43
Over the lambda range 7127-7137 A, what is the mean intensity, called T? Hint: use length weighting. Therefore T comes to 12.8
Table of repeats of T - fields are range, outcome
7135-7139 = 12.8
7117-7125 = 12.9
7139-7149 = 12.1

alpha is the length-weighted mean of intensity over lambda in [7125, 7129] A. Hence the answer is 13.1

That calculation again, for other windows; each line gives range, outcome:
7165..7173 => 11.3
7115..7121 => 13.8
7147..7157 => 11.8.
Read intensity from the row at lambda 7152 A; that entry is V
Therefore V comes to 10.98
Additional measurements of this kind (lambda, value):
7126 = 13.37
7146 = 11.73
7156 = 12.01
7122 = 12.99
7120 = 12.52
